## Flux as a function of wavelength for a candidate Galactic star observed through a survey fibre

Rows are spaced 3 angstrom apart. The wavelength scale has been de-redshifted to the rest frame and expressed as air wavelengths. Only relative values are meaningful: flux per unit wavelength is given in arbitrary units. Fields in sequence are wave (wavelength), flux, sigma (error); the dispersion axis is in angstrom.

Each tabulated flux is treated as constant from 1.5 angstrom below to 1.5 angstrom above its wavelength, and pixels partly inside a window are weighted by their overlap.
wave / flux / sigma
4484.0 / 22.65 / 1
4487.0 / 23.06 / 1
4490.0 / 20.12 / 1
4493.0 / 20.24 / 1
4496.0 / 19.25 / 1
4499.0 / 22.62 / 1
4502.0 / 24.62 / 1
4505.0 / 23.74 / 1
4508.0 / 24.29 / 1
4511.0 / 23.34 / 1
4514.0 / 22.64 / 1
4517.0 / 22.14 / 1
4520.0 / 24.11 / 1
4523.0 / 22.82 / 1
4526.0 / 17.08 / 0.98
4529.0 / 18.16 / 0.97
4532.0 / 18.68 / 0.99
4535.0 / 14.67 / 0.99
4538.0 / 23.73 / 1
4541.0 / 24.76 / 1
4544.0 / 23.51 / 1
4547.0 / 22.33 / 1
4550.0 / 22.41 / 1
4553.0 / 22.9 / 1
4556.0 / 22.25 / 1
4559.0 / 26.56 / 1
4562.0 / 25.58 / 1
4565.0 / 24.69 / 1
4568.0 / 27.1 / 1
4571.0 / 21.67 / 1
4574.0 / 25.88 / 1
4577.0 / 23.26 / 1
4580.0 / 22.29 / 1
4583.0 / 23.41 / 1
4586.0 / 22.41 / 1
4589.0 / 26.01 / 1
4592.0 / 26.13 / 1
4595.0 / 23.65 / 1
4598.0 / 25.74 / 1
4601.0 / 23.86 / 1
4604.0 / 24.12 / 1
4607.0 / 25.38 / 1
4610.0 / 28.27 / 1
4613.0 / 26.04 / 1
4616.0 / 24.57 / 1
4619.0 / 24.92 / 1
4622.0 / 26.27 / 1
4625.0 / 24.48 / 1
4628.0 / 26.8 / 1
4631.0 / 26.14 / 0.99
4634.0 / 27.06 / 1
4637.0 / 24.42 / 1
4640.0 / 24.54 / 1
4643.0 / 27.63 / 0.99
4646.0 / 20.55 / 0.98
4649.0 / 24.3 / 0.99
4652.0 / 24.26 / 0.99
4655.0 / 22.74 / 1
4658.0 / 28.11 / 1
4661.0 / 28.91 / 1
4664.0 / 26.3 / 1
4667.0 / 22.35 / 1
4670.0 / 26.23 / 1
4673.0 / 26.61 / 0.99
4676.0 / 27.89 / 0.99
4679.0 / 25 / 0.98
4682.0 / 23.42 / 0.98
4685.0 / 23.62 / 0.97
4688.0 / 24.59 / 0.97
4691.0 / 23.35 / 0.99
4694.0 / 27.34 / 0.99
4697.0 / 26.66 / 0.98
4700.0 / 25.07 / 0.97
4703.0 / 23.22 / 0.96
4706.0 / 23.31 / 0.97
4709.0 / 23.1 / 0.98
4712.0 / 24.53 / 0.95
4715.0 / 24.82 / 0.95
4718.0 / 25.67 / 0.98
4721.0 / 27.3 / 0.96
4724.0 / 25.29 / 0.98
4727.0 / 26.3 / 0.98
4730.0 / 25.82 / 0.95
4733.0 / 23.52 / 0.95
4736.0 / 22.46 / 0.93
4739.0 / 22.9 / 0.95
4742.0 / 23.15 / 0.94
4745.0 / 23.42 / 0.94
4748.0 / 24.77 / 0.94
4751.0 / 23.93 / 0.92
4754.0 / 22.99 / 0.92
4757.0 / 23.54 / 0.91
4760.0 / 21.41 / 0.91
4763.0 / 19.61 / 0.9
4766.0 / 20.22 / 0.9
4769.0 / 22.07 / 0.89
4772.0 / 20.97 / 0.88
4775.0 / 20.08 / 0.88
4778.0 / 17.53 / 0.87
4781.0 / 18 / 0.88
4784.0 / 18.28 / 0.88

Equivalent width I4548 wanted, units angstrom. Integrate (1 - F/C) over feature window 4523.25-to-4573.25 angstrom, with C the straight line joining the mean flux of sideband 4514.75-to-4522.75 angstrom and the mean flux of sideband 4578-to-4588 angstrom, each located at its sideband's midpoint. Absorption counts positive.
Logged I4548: 1.40 angstrom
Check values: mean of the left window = 23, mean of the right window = 22.9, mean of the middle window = 22.3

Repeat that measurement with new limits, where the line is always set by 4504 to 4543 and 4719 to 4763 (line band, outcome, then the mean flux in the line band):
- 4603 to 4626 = -3.1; 25.6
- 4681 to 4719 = -1.7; 24.5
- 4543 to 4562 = -1.4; 23.5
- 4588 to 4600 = -1.6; 25.3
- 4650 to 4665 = -1.9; 26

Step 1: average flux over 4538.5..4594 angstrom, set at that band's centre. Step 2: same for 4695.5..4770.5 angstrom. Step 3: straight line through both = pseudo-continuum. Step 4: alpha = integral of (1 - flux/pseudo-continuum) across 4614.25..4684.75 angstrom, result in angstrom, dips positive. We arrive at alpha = -4.2 angstrom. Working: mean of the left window 24.1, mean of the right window 23.8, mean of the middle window 25.3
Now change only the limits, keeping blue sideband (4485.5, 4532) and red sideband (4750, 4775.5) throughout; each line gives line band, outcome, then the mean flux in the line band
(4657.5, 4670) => -2.6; 26.3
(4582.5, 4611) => -4.1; 24.9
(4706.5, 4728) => -3.5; 25.2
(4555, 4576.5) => -3.0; 24.8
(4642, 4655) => -1.3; 23.9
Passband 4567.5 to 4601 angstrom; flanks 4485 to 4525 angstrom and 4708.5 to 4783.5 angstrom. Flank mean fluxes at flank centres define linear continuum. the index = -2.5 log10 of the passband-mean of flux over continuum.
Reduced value -0.07 mag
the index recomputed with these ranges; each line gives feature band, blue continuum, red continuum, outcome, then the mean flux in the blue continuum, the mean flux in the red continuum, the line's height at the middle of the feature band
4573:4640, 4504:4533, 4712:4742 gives -0.09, 21.7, 24.8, 23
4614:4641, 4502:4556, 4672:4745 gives -0.09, 21.9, 24.7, 23.5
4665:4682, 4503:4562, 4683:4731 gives -0.04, 22.2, 25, 24.4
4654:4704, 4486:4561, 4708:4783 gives -0.13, 22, 22.9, 22.6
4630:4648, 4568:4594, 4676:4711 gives -0.03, 24.1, 24.6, 24.3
